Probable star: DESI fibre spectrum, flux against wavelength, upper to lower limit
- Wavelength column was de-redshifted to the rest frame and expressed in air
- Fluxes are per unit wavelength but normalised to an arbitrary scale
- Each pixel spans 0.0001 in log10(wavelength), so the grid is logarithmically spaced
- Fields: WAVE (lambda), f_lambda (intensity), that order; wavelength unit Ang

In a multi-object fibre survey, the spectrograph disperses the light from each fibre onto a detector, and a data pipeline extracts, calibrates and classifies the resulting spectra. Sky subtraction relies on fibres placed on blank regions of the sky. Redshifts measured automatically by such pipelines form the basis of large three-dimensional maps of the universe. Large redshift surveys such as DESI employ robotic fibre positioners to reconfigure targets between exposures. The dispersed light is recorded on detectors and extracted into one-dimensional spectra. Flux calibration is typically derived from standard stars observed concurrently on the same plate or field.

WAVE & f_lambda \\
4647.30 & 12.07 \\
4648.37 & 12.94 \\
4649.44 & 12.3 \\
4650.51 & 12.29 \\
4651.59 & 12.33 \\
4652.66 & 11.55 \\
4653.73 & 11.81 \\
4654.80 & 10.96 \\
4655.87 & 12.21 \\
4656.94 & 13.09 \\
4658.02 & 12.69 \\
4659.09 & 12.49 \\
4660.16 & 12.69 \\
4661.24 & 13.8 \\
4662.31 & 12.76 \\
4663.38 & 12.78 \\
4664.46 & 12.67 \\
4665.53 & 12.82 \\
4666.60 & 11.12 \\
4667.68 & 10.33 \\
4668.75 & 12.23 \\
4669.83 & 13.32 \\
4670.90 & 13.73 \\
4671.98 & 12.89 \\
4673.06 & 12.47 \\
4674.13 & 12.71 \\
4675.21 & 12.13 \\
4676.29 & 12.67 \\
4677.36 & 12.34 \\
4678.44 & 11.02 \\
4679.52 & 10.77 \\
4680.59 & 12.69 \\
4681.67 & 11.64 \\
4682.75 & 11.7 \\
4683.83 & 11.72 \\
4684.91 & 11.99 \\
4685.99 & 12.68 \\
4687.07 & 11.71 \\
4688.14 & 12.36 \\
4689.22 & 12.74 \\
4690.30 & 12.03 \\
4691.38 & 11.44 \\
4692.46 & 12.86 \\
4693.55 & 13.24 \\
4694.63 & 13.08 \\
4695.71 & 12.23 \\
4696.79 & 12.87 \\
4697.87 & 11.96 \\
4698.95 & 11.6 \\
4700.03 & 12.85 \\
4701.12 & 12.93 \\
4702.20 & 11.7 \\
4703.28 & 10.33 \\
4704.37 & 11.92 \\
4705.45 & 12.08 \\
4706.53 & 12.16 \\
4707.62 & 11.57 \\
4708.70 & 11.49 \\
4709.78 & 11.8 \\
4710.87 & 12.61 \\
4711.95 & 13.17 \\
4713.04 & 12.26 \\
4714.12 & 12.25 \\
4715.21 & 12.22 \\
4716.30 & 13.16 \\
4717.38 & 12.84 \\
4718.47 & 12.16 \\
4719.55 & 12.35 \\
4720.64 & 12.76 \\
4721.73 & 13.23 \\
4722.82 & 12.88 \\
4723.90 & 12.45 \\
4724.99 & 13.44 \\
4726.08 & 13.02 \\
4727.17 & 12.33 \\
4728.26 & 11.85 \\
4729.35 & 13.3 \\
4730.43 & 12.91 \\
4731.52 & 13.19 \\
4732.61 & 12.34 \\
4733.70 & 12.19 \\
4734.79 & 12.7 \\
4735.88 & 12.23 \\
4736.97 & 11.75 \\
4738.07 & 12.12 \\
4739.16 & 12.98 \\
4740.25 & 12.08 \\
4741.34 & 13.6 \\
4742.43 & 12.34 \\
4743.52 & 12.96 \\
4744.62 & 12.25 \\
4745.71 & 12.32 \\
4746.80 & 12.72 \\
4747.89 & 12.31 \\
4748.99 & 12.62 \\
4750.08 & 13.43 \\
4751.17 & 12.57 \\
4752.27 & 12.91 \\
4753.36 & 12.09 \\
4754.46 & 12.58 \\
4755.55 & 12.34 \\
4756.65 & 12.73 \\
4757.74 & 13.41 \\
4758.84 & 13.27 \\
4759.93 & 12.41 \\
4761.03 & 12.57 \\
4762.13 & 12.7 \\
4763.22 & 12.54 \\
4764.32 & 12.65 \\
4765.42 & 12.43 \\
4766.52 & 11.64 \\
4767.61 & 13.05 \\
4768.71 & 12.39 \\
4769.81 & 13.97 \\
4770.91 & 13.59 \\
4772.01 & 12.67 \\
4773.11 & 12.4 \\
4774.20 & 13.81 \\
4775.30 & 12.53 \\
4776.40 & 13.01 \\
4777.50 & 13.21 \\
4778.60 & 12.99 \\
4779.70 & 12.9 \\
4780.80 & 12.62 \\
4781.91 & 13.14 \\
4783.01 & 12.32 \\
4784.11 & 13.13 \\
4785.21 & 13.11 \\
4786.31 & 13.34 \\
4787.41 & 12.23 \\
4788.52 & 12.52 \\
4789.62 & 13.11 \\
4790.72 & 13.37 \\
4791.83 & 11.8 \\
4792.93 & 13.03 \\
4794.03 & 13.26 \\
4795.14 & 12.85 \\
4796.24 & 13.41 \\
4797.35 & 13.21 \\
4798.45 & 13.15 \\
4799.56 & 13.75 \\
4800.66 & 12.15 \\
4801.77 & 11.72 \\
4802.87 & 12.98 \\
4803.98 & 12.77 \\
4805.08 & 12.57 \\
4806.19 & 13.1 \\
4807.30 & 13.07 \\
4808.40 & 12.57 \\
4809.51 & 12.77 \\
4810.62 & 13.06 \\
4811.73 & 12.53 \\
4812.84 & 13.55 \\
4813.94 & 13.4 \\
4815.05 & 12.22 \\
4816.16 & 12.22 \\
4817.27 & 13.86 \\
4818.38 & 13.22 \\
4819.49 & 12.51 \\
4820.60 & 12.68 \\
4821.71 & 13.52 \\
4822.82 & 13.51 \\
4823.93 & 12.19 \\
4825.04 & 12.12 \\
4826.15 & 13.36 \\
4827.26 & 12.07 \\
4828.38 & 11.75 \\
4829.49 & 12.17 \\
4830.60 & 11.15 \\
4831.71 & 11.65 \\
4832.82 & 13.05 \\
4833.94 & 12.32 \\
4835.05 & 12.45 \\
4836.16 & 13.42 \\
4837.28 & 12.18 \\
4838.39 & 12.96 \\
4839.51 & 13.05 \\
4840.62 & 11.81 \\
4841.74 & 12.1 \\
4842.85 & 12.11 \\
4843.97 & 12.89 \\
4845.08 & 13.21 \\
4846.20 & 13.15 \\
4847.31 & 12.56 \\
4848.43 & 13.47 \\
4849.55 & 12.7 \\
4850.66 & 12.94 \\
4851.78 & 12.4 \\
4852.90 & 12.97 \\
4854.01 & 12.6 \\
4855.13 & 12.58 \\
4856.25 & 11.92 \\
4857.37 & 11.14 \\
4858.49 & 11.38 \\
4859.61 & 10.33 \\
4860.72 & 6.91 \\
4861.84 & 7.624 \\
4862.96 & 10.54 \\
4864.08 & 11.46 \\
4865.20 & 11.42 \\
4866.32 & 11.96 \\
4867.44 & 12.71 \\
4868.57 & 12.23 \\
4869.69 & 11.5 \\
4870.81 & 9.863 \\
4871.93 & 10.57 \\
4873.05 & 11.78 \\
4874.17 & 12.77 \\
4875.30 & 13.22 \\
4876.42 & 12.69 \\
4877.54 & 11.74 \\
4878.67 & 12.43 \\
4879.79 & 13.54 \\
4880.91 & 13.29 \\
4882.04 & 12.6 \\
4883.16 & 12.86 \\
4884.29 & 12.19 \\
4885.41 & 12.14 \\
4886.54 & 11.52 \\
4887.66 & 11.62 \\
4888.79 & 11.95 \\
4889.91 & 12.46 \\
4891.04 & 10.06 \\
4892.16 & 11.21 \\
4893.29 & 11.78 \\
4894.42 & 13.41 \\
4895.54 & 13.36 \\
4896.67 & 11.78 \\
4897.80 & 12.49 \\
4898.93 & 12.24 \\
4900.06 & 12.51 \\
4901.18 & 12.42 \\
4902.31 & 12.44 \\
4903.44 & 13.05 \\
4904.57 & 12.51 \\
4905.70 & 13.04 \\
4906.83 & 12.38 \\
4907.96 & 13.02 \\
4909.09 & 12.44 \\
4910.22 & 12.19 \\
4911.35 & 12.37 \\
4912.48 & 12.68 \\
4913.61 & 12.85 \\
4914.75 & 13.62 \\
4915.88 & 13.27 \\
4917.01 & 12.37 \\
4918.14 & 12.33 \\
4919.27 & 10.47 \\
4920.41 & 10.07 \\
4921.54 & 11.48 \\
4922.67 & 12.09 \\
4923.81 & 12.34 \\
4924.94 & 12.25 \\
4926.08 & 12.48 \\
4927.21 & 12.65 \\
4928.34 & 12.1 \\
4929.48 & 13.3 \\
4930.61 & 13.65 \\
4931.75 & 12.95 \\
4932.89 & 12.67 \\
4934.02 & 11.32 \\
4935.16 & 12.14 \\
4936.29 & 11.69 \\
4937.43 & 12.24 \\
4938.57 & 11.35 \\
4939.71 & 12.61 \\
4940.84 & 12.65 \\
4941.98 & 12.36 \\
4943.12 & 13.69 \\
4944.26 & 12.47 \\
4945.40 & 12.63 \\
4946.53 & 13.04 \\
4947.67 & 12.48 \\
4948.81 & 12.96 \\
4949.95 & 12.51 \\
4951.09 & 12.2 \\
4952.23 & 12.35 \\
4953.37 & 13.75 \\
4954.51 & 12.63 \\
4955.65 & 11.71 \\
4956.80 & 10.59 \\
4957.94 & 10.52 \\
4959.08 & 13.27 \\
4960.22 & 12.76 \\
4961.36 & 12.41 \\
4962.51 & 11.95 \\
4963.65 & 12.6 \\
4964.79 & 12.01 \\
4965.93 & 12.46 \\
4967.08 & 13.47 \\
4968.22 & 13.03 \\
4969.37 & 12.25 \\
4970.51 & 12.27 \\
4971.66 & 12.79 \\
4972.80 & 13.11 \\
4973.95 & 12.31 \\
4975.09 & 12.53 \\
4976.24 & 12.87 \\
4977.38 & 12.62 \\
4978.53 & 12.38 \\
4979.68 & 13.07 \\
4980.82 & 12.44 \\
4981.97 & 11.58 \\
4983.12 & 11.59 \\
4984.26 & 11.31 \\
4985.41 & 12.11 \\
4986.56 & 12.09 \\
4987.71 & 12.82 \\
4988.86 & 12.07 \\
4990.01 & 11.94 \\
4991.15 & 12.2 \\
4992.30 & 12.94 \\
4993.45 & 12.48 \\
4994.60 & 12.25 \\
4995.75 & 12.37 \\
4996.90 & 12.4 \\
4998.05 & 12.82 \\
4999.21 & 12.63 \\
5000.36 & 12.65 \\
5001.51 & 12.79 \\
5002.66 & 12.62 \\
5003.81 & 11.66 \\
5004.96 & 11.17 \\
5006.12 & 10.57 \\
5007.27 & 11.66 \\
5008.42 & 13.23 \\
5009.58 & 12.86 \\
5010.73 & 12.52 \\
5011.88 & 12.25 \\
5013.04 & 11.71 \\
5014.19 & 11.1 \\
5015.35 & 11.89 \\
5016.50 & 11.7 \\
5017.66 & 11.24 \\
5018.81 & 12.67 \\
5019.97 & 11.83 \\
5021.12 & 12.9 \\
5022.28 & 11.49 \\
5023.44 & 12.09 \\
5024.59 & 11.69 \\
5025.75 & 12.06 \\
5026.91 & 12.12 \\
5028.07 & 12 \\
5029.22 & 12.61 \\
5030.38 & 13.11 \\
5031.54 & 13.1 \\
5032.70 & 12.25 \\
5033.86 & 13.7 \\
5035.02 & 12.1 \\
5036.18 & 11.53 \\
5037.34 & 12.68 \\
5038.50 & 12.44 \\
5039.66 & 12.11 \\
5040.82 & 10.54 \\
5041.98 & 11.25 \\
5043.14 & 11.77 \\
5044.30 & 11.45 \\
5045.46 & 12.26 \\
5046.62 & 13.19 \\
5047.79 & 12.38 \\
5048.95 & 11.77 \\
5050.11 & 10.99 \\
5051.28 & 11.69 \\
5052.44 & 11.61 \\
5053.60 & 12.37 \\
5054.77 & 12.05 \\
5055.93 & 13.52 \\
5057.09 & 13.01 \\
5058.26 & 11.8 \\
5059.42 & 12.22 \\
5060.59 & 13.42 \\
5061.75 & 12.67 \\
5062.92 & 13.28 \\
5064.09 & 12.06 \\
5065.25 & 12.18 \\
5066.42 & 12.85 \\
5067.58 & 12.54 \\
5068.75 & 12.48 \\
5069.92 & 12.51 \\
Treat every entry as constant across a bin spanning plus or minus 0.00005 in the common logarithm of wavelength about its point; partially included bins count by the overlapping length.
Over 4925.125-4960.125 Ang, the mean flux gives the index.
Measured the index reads 12.4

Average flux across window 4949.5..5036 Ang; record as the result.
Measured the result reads 12.3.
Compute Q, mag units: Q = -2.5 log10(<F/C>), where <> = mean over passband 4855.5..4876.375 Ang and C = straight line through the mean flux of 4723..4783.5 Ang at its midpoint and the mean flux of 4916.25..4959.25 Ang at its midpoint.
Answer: 0.12 mag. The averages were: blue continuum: 12.7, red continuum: 12.3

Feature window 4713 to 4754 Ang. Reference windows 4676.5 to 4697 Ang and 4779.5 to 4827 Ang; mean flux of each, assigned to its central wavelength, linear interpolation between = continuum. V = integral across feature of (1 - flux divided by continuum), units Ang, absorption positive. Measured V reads -0.5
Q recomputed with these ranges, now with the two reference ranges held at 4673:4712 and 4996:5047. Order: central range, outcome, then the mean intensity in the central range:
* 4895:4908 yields -0.039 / 12.6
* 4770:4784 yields -0.072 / 13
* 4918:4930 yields 0.018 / 11.9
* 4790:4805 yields -0.065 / 12.9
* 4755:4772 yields -0.056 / 12.8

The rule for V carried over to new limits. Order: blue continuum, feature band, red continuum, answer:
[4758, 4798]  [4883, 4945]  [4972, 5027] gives 0.7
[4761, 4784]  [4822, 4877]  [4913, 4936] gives 2.4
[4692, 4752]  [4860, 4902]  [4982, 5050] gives 1.7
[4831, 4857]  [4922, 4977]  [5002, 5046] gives -0.8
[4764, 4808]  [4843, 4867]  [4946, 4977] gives 1.9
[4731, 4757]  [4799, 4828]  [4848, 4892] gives -1.6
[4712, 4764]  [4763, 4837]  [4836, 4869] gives -3.2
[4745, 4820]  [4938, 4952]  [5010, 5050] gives -0.3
